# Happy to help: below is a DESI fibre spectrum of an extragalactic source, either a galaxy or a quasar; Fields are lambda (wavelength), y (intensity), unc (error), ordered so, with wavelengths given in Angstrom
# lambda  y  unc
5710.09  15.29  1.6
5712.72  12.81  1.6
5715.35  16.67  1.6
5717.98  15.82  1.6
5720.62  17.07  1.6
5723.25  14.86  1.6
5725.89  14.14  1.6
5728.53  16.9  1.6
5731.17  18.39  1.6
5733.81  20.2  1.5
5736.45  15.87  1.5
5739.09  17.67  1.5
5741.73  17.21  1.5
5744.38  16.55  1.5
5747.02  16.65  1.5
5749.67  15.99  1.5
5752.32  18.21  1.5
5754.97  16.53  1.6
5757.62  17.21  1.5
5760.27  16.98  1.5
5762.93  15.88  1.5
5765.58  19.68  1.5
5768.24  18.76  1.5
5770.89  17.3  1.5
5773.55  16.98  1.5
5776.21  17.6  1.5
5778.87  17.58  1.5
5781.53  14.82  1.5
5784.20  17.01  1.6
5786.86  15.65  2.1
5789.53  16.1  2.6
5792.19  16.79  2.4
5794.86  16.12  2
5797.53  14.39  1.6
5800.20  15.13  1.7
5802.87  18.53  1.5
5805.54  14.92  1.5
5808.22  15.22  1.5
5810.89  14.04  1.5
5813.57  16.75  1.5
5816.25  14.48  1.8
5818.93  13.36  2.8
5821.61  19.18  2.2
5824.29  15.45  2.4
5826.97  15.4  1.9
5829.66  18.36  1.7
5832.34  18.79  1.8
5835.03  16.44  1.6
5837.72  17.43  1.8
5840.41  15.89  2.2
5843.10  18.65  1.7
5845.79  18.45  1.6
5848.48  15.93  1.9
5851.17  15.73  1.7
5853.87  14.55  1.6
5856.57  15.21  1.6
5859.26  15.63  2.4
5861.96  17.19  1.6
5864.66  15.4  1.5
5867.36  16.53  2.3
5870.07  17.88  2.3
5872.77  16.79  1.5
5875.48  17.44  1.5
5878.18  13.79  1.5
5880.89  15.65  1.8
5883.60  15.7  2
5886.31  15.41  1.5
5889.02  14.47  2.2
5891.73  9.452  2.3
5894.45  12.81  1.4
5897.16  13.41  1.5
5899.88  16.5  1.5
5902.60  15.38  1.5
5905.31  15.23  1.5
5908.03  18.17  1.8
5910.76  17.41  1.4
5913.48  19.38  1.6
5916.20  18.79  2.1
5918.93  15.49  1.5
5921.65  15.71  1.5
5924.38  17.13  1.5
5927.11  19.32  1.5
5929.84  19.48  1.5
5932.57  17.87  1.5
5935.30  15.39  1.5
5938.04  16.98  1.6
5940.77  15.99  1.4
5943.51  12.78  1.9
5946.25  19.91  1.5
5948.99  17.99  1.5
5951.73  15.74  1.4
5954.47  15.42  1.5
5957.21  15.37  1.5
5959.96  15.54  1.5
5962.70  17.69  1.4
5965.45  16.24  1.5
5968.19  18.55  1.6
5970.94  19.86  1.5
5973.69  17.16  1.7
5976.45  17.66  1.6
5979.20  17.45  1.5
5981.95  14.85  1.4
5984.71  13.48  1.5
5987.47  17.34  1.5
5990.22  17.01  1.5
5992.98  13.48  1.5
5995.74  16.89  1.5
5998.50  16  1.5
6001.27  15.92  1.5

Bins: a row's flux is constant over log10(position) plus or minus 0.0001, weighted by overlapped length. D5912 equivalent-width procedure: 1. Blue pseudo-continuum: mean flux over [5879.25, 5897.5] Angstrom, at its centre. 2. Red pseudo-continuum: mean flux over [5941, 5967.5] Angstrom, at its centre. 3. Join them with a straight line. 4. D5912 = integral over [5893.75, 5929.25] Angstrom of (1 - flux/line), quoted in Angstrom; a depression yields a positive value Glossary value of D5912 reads -4.6 Angstrom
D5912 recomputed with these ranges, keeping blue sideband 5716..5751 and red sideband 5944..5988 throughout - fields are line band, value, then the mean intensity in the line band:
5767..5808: 0.6 Angstrom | 16.5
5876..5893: 2.5 Angstrom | 14.3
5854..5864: 0.6 Angstrom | 15.8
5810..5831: 1.0 Angstrom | 15.9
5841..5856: 0.2 Angstrom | 16.5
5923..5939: -0.9 Angstrom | 17.7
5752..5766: -0.4 Angstrom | 17.2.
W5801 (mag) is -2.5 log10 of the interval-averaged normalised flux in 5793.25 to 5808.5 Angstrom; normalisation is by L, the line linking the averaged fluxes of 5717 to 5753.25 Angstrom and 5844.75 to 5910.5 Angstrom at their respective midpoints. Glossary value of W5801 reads 0.031 mag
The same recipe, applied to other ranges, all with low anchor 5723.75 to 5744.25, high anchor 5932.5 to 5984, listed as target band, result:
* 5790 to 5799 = 0.077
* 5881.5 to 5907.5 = 0.165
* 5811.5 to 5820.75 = 0.130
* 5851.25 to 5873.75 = 0.049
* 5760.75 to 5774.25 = -0.044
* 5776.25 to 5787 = 0.032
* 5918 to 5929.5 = -0.029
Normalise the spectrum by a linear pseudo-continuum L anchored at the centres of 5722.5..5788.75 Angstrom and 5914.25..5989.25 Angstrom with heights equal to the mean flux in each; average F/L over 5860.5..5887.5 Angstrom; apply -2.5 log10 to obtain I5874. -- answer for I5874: 0.05 mag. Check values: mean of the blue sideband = 17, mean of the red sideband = 16.9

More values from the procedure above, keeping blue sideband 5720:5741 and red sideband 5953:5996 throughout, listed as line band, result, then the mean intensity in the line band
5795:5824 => 0.08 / 15.6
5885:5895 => 0.26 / 13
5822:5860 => 0.00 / 16.6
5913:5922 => -0.05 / 17.3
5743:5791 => -0.01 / 17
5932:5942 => 0.01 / 16.5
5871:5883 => 0.05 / 16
